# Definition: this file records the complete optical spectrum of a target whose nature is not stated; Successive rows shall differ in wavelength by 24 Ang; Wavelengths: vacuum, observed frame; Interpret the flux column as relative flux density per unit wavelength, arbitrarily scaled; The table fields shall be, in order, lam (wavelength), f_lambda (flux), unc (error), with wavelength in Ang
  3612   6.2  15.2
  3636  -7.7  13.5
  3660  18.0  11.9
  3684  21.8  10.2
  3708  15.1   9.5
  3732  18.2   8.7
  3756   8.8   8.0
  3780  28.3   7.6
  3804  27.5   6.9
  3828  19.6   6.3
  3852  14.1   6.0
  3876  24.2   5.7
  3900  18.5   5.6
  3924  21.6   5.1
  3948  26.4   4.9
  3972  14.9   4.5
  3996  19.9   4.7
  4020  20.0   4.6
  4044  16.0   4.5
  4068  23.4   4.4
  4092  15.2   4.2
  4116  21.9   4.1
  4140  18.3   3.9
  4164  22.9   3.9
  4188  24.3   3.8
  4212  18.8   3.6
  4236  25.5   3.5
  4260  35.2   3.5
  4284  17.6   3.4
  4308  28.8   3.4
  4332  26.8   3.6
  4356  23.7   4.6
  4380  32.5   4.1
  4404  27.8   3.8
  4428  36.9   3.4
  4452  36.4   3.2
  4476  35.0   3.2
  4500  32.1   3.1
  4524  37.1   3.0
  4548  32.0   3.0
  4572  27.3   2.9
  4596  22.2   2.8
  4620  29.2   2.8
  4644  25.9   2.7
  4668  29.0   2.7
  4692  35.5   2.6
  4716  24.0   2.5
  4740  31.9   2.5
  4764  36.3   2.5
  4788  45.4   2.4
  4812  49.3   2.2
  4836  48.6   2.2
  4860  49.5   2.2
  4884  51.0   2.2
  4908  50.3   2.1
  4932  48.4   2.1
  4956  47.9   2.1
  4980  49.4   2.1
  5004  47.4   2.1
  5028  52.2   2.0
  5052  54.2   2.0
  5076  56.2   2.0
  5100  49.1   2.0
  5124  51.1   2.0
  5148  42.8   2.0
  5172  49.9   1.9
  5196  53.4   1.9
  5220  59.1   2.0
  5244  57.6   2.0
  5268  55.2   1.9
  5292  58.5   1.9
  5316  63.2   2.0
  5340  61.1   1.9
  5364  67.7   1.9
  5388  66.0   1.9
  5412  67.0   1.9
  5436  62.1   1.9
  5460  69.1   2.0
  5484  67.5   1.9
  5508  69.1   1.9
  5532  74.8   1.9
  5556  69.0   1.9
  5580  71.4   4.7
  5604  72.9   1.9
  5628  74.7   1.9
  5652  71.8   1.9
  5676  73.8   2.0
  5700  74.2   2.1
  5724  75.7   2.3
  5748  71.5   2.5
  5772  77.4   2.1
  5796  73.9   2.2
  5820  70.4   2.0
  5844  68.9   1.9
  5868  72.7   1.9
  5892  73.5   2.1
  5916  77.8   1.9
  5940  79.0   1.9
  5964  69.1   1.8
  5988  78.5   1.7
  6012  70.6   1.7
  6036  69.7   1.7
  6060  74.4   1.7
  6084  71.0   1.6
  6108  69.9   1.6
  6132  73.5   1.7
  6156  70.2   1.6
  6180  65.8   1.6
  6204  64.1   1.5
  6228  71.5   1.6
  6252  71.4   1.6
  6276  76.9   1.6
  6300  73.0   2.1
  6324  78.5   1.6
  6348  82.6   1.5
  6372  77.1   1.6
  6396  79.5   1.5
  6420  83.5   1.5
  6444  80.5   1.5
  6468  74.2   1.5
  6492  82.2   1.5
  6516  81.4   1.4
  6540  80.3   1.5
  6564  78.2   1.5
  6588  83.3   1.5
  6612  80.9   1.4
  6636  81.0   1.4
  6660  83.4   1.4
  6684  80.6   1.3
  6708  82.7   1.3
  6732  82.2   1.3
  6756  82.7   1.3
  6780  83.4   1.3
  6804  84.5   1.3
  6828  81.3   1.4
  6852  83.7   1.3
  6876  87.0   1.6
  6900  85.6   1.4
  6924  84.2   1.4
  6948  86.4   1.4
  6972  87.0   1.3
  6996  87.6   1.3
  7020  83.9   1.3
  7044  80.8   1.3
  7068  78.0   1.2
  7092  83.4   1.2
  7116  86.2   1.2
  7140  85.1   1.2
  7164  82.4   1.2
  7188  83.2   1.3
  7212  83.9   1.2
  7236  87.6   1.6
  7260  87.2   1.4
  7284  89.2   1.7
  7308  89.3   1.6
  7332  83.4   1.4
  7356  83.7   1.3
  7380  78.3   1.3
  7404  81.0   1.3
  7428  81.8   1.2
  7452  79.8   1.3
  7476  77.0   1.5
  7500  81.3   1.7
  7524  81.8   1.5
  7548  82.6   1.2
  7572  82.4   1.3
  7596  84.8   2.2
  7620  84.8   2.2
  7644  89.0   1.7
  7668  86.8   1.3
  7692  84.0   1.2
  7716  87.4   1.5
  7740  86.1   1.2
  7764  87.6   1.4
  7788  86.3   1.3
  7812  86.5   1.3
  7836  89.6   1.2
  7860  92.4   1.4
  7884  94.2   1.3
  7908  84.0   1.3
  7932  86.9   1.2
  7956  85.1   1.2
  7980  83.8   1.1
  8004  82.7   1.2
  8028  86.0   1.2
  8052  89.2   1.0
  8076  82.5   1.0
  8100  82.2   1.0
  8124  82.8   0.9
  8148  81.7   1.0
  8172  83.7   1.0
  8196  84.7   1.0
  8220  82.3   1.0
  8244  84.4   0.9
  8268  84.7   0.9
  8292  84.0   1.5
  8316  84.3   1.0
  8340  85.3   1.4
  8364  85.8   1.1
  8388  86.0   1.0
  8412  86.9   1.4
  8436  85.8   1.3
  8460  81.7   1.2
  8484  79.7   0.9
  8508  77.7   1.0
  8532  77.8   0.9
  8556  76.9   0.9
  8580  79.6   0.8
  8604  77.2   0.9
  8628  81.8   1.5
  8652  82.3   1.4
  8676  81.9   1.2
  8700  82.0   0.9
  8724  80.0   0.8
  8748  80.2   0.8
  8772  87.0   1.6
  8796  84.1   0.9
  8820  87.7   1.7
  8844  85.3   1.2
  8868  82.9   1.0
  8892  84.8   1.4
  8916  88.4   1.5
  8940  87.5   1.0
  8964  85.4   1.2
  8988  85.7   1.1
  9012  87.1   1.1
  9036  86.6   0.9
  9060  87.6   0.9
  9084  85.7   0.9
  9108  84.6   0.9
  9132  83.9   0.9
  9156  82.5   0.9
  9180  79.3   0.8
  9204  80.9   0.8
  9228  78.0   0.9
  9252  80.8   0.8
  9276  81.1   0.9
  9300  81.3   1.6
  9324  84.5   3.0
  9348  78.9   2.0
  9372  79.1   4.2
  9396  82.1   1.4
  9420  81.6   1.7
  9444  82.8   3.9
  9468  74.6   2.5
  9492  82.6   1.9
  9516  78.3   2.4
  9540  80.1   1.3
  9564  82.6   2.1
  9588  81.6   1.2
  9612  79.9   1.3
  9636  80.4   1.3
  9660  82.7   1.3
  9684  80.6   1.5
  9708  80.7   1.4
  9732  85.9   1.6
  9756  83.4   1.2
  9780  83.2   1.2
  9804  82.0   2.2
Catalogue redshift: 0.20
